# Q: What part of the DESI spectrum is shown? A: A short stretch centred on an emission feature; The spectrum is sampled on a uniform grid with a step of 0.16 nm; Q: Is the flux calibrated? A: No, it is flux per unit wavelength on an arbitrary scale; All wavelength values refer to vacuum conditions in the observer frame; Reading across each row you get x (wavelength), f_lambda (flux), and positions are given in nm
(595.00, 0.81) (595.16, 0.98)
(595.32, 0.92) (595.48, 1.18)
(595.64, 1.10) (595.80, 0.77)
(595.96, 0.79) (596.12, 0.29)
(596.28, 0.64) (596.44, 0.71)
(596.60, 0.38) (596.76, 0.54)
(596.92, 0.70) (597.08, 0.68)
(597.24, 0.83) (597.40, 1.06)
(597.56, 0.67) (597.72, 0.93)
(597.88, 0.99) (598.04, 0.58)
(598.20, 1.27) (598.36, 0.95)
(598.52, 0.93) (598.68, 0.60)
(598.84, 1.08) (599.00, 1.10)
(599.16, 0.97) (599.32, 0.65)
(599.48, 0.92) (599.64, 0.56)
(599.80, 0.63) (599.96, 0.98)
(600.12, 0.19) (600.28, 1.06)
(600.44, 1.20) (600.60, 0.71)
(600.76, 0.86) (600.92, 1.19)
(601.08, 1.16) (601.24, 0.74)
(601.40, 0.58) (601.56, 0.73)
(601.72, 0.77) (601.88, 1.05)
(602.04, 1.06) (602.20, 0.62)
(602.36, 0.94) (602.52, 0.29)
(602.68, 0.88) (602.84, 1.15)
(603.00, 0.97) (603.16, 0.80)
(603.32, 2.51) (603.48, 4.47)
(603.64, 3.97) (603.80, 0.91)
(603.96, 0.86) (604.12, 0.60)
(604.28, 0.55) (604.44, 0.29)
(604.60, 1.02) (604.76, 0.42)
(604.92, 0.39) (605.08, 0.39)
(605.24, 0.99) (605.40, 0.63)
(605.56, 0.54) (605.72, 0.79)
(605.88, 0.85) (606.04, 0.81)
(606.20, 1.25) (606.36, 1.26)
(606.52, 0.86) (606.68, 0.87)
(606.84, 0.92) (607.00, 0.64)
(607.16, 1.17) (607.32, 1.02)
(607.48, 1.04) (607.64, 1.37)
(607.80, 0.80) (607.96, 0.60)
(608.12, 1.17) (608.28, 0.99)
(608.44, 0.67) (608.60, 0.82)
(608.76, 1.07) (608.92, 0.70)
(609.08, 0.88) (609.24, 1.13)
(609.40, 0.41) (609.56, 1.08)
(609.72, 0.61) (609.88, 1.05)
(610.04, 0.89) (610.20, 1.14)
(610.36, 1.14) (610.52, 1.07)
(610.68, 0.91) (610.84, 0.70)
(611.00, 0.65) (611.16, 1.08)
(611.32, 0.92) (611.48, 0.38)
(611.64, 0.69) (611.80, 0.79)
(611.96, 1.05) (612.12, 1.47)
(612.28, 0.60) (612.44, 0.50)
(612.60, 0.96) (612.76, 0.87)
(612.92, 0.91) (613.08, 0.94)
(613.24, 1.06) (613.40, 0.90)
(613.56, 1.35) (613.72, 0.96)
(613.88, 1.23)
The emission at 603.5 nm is H-beta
